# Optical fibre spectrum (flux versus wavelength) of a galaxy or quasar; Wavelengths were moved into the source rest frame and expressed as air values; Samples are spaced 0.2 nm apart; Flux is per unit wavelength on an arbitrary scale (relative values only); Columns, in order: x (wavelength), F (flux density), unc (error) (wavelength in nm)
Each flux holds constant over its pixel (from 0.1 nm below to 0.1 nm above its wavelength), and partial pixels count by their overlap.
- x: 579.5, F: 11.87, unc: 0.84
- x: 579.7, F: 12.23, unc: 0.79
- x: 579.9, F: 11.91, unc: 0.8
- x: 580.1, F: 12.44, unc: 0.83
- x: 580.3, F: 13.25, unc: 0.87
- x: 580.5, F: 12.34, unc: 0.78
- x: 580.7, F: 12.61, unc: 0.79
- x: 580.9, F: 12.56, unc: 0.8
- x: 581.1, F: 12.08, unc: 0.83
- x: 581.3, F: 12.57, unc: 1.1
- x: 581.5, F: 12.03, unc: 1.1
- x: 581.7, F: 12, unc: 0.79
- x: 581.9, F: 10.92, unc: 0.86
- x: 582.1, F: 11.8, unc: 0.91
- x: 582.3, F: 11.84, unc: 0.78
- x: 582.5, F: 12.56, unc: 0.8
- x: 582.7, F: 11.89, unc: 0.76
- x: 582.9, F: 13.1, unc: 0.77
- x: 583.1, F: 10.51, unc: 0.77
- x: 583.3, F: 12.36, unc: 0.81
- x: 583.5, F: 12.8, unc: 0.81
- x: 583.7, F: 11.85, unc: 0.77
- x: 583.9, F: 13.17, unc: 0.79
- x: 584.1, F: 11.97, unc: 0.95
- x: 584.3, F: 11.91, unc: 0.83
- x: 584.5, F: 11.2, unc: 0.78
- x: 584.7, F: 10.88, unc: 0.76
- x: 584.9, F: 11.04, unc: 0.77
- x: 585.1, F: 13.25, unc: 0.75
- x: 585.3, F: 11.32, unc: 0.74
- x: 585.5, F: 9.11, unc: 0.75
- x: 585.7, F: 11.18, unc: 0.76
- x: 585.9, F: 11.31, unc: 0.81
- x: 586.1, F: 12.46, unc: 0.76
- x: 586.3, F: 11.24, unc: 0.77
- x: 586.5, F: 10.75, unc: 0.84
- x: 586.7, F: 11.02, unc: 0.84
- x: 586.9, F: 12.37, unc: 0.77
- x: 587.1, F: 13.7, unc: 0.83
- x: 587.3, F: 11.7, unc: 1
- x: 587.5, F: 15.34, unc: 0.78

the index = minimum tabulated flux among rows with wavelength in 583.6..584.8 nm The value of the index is 10.88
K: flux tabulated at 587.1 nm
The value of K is 13.7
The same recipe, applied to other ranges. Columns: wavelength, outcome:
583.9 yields 13.17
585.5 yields 9.11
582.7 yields 11.89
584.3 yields 11.91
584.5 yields 11.2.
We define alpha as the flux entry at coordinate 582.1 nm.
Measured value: 11.8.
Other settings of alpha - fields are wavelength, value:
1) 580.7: 12.61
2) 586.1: 12.46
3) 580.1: 12.44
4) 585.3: 11.32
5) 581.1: 12.08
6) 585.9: 11.31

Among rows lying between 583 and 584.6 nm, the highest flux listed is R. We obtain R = 13.17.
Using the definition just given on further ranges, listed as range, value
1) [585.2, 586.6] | 12.46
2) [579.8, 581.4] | 13.25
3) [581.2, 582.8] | 12.57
